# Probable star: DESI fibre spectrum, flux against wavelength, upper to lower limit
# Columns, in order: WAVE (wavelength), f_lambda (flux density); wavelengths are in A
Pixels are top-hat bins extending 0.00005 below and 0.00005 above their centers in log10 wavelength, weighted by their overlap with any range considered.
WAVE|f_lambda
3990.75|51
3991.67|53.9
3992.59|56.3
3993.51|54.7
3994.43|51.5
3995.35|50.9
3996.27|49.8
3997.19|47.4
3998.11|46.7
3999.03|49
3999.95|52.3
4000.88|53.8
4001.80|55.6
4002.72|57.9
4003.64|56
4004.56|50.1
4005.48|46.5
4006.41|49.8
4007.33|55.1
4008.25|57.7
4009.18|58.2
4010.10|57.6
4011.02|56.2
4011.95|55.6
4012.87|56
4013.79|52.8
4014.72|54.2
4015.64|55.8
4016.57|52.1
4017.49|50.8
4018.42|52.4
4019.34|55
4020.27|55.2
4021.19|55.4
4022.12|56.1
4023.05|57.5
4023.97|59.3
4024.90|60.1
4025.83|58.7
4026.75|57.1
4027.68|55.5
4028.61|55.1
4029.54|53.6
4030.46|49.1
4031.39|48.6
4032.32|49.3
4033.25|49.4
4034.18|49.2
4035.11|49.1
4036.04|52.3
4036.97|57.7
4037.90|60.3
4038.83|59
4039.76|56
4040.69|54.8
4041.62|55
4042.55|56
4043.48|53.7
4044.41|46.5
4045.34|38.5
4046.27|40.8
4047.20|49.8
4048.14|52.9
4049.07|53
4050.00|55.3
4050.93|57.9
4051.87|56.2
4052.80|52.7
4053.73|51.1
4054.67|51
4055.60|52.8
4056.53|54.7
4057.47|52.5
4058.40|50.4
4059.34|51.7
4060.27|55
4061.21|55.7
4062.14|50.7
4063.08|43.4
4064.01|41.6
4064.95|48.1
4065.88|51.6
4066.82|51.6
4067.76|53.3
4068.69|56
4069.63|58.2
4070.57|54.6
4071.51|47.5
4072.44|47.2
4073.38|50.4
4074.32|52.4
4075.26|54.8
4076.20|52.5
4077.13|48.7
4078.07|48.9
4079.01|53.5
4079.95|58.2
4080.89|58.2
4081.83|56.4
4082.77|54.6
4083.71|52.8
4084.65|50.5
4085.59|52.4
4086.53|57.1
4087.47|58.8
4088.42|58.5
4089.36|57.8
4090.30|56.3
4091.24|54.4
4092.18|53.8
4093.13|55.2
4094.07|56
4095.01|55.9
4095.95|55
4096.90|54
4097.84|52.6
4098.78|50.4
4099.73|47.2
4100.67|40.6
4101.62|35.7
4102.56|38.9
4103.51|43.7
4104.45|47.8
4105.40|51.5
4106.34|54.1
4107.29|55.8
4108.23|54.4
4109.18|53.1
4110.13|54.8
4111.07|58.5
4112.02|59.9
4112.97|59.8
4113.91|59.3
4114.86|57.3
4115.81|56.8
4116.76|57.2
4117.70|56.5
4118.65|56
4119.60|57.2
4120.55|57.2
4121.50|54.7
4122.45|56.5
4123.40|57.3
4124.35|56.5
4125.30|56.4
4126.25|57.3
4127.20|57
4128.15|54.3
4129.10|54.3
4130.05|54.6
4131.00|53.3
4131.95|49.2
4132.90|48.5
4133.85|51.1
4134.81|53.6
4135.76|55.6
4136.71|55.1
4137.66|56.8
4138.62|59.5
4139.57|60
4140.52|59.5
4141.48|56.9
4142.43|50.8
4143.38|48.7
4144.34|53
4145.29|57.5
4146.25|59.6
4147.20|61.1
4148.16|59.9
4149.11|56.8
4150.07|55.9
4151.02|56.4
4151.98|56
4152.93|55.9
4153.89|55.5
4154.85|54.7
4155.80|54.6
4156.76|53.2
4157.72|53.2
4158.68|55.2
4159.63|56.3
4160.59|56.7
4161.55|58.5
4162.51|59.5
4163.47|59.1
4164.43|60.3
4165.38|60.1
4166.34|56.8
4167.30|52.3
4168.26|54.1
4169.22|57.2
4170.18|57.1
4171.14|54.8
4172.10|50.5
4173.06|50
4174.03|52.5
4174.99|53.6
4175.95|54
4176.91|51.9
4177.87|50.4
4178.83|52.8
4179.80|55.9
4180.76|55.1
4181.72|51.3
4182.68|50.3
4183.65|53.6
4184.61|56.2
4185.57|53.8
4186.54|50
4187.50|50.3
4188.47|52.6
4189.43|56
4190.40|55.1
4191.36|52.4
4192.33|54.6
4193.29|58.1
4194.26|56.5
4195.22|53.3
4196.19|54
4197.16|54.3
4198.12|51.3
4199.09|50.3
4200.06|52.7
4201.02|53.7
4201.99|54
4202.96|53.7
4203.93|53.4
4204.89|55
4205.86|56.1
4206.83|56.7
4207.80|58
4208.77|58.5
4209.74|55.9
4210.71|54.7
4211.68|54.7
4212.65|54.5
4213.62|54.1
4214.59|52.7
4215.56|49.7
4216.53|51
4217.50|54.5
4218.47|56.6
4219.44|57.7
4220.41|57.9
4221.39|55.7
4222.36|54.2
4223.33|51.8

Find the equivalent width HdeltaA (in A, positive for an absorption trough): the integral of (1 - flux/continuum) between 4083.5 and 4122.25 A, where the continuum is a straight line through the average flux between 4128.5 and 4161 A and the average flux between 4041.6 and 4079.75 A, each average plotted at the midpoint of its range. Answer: -0.23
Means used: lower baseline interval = 51.4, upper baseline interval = 55.3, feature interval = 53.7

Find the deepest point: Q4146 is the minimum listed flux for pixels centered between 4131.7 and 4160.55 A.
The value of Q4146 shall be 48.5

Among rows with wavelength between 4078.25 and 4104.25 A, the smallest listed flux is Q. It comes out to 35.7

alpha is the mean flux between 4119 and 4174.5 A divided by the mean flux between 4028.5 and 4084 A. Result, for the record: 1.1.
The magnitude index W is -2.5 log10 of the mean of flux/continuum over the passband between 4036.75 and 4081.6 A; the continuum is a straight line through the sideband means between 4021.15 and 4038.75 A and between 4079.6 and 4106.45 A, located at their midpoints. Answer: 0.02 mag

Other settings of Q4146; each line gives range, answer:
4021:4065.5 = 38.5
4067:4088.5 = 47.2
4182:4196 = 50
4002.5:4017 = 46.5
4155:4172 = 52.3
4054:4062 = 50.4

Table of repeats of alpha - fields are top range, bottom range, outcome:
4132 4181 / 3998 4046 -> 1.03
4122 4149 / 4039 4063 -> 1.06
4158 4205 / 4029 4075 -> 1.05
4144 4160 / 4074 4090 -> 1.03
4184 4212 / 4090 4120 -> 1.02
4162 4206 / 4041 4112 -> 1.04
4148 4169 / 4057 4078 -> 1.10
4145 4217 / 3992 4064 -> 1.03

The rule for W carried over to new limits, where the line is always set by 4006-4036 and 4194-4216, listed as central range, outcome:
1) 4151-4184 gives -0.01 mag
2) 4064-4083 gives 0.04 mag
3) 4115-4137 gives -0.02 mag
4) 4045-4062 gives 0.05 mag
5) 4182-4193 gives 0.02 mag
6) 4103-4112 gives 0.03 mag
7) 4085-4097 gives -0.03 mag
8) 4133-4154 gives -0.03 mag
